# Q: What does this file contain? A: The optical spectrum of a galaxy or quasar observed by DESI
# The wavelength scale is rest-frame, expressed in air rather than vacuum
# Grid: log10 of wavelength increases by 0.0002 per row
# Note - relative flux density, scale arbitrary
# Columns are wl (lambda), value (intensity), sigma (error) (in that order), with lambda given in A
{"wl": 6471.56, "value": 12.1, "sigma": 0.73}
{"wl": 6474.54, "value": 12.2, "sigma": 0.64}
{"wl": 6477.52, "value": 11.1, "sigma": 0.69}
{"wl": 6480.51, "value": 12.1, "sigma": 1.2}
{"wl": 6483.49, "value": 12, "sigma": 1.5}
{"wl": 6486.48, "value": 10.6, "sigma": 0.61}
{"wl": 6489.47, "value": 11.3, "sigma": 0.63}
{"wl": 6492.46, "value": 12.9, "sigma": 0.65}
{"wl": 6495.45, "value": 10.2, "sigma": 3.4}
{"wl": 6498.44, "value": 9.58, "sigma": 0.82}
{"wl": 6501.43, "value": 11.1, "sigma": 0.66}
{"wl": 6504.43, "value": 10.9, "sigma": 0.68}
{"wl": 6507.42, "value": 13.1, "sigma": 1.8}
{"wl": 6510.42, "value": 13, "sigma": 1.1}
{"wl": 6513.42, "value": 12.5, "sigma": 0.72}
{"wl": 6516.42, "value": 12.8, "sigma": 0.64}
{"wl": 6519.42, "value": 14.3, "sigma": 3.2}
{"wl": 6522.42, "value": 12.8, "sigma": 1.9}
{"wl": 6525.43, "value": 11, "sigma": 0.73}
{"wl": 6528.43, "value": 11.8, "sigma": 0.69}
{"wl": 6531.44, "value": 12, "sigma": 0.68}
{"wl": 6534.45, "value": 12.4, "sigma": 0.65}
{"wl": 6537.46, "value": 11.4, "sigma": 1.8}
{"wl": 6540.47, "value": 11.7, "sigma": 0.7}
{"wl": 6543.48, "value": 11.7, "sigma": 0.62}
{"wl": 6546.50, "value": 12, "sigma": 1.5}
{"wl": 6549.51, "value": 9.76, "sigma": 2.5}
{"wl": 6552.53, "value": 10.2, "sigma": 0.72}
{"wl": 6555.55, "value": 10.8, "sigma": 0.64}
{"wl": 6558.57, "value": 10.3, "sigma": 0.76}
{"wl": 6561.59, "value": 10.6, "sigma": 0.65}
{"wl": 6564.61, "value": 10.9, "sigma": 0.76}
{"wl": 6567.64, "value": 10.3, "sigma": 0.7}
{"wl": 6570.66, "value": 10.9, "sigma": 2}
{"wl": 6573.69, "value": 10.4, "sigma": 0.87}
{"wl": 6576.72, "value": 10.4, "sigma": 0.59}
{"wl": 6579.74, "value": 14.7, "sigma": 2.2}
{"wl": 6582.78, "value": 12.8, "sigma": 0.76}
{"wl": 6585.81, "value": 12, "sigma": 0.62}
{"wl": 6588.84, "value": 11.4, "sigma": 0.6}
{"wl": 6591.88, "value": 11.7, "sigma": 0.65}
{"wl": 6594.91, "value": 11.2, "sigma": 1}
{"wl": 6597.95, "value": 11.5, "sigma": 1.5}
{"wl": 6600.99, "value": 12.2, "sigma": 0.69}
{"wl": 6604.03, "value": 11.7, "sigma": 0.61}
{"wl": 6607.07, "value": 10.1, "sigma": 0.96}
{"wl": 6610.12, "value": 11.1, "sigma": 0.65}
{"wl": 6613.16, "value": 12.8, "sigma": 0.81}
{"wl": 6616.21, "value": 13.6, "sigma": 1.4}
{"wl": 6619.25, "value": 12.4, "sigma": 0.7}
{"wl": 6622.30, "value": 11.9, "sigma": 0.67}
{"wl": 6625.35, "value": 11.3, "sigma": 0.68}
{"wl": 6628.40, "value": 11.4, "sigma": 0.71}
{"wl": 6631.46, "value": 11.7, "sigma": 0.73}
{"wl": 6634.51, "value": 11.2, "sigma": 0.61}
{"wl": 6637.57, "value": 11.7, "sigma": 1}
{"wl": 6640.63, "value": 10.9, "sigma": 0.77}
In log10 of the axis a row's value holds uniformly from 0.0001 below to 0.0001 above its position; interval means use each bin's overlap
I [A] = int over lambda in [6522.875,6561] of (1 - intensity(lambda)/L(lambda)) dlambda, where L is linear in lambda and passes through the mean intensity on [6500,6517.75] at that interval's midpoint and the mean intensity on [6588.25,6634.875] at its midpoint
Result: 2.49 A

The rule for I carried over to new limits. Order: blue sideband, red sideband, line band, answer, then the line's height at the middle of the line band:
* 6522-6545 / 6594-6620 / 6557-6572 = 1.55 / 11.8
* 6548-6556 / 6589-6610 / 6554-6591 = -2.04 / 10.7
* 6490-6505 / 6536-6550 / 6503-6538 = -3.65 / 11.2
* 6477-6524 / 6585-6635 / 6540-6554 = 0.95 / 11.8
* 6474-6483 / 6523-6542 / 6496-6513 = 0.36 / 11.8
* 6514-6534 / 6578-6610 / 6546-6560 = 1.95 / 12.2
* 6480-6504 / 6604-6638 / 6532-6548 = -0.65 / 11.4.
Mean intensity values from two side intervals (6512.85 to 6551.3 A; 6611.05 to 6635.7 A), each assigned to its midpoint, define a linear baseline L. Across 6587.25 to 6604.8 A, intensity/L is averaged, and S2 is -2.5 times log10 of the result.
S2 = 0.04 mag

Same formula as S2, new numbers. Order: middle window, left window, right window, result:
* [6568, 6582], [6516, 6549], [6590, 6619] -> 0.03 mag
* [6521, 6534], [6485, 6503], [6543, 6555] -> -0.10 mag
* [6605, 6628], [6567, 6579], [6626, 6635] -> -0.05 mag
